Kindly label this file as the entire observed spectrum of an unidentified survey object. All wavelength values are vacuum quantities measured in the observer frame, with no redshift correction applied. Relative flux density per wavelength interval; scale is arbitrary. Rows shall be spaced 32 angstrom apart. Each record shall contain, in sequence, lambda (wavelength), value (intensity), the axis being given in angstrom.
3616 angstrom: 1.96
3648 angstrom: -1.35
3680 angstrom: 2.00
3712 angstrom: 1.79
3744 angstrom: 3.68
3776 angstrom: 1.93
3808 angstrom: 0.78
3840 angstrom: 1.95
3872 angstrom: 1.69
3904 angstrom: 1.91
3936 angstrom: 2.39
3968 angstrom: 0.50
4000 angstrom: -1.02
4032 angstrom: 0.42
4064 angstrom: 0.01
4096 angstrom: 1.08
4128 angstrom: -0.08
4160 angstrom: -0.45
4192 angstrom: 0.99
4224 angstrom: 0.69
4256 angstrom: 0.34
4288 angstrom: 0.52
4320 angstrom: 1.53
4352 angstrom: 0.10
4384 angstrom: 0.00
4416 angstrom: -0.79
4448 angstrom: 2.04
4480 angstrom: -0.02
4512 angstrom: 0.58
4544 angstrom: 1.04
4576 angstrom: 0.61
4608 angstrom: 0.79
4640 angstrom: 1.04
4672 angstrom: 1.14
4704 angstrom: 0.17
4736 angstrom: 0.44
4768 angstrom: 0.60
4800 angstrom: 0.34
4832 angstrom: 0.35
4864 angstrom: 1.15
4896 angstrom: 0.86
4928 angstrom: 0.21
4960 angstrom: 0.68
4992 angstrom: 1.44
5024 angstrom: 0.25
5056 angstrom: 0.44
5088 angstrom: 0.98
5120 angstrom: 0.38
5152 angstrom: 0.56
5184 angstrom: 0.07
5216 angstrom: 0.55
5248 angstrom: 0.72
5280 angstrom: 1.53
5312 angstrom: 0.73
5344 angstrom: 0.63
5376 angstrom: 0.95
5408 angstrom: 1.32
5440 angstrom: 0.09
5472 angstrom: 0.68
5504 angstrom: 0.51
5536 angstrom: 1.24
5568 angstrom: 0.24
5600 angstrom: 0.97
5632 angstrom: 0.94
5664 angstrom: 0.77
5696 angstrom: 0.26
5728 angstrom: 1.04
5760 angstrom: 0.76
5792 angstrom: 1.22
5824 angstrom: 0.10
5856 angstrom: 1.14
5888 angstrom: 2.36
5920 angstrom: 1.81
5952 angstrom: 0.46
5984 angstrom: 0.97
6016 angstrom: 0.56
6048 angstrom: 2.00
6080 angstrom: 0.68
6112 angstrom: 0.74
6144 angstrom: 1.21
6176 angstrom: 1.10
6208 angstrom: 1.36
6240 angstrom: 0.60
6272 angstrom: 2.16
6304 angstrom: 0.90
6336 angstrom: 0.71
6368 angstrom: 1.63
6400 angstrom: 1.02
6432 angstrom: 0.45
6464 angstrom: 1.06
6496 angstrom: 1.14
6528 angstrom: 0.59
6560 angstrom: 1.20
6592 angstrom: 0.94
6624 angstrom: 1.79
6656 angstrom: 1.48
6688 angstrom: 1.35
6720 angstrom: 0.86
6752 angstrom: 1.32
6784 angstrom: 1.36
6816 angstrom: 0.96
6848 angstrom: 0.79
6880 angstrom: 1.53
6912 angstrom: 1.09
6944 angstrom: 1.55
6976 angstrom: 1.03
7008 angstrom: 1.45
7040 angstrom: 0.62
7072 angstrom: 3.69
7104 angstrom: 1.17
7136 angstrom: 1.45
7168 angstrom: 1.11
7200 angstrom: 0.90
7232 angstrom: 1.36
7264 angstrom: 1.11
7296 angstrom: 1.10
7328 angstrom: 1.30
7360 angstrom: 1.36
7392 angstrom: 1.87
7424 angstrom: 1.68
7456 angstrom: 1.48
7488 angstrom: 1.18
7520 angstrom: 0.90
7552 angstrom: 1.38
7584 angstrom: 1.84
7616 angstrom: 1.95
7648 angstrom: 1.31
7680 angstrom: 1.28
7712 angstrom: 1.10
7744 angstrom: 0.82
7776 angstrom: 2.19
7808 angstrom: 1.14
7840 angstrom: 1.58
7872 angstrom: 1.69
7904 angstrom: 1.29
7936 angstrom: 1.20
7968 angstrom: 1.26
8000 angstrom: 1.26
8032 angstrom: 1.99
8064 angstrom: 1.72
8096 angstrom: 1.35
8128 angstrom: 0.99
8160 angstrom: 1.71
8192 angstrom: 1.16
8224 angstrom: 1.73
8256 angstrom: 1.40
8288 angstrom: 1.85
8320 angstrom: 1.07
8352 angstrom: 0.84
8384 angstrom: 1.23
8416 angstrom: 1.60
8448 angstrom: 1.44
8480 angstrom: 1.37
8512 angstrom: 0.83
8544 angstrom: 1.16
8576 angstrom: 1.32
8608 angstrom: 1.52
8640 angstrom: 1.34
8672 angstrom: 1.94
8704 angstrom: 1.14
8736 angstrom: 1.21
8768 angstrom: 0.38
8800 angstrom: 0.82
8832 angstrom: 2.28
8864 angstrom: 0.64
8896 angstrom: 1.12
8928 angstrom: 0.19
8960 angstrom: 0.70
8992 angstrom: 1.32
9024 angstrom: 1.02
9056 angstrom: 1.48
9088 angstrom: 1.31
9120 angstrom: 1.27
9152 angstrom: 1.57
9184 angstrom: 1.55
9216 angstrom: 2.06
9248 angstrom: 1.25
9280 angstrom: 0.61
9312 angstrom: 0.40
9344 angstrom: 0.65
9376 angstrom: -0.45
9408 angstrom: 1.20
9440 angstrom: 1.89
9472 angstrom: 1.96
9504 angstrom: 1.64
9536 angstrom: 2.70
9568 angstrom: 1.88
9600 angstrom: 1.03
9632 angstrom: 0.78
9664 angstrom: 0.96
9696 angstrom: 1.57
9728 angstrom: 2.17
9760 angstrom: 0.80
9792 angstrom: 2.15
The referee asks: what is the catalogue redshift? 0.897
